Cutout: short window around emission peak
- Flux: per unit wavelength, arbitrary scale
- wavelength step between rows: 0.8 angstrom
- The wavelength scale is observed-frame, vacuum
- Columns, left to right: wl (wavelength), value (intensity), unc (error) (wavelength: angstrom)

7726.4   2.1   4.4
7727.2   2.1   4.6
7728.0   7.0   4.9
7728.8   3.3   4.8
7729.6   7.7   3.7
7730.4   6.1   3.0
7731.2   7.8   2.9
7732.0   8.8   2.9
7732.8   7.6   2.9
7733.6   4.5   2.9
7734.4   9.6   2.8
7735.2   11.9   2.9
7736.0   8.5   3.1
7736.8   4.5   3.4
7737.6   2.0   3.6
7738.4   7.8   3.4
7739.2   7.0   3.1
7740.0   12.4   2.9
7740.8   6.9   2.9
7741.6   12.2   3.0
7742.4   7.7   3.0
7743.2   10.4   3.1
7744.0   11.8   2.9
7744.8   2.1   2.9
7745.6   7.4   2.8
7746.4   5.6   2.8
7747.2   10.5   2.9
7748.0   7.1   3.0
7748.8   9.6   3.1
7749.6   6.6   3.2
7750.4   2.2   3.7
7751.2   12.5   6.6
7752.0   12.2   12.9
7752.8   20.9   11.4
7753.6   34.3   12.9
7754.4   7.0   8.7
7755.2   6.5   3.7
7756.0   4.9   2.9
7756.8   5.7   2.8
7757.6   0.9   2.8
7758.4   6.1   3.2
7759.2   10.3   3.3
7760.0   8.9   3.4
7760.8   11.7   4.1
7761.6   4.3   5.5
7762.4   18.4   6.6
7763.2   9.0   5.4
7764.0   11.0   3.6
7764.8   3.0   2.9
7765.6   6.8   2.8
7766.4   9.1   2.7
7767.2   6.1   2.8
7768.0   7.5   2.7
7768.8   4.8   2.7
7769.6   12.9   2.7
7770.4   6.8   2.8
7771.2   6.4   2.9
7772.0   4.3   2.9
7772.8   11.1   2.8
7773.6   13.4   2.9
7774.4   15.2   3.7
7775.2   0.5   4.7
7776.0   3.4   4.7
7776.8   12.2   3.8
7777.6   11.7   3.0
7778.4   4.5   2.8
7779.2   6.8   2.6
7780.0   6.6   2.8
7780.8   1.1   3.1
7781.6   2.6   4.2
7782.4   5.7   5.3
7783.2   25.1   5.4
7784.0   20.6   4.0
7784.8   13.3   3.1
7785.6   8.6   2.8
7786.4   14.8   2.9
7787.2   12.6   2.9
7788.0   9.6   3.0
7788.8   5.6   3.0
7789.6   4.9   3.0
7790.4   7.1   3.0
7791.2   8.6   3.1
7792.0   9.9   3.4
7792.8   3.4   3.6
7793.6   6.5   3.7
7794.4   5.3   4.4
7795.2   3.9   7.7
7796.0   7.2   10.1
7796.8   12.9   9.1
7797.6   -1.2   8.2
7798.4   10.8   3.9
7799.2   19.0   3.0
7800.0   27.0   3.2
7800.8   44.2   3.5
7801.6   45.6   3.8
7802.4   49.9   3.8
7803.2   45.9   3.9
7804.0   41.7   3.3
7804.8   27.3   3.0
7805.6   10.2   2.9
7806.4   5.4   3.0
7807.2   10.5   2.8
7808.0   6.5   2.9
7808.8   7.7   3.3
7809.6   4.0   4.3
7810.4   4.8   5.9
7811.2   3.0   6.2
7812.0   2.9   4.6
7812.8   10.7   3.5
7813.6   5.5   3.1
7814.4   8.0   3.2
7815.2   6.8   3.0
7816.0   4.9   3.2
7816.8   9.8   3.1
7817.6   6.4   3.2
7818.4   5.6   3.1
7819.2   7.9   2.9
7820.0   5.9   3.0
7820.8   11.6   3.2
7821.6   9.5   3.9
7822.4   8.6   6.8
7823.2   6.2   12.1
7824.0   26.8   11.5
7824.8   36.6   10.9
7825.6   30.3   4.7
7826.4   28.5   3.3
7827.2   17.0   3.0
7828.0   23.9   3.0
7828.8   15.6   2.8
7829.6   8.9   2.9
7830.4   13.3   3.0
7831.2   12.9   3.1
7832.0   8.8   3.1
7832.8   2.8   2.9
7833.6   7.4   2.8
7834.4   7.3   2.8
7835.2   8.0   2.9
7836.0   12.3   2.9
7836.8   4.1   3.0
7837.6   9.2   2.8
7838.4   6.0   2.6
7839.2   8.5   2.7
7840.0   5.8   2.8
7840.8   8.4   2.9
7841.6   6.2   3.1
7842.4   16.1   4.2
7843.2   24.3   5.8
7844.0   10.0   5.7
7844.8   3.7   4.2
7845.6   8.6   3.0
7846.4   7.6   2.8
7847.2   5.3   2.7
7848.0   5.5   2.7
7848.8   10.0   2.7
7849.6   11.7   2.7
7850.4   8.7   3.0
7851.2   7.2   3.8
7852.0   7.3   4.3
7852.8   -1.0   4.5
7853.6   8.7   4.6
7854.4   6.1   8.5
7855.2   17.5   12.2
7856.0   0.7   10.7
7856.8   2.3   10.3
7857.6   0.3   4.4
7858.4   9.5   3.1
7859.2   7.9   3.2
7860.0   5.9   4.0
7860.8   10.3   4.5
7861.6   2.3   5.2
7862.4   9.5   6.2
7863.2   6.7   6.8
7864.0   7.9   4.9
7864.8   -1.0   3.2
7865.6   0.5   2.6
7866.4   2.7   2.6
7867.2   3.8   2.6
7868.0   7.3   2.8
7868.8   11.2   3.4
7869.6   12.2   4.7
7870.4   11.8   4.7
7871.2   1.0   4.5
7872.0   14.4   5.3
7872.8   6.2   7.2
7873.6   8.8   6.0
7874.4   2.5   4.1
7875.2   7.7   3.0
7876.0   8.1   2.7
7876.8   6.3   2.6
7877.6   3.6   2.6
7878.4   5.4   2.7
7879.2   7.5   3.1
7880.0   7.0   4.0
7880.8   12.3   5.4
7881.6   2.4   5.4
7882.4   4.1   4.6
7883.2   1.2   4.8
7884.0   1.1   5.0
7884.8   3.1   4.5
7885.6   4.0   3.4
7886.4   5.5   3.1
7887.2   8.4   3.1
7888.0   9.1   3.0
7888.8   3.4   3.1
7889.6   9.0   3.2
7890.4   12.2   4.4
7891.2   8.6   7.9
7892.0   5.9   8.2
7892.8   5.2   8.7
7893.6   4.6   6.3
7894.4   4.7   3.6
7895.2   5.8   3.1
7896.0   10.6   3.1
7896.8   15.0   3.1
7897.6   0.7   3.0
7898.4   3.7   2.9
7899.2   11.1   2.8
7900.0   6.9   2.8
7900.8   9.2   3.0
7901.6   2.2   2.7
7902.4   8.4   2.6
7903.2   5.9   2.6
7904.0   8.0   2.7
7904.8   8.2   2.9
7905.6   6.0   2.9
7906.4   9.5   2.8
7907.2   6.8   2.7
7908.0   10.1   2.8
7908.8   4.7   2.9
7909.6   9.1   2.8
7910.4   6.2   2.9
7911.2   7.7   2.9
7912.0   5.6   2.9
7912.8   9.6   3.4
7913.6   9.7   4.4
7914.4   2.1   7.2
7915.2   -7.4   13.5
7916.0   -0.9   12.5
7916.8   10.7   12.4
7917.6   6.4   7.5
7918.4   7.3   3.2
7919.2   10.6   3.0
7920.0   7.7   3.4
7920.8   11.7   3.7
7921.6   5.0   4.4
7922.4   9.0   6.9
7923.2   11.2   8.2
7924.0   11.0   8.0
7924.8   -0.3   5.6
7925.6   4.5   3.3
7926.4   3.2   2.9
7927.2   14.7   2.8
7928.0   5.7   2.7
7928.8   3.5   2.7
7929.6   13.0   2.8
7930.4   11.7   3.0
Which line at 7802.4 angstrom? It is H-alpha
